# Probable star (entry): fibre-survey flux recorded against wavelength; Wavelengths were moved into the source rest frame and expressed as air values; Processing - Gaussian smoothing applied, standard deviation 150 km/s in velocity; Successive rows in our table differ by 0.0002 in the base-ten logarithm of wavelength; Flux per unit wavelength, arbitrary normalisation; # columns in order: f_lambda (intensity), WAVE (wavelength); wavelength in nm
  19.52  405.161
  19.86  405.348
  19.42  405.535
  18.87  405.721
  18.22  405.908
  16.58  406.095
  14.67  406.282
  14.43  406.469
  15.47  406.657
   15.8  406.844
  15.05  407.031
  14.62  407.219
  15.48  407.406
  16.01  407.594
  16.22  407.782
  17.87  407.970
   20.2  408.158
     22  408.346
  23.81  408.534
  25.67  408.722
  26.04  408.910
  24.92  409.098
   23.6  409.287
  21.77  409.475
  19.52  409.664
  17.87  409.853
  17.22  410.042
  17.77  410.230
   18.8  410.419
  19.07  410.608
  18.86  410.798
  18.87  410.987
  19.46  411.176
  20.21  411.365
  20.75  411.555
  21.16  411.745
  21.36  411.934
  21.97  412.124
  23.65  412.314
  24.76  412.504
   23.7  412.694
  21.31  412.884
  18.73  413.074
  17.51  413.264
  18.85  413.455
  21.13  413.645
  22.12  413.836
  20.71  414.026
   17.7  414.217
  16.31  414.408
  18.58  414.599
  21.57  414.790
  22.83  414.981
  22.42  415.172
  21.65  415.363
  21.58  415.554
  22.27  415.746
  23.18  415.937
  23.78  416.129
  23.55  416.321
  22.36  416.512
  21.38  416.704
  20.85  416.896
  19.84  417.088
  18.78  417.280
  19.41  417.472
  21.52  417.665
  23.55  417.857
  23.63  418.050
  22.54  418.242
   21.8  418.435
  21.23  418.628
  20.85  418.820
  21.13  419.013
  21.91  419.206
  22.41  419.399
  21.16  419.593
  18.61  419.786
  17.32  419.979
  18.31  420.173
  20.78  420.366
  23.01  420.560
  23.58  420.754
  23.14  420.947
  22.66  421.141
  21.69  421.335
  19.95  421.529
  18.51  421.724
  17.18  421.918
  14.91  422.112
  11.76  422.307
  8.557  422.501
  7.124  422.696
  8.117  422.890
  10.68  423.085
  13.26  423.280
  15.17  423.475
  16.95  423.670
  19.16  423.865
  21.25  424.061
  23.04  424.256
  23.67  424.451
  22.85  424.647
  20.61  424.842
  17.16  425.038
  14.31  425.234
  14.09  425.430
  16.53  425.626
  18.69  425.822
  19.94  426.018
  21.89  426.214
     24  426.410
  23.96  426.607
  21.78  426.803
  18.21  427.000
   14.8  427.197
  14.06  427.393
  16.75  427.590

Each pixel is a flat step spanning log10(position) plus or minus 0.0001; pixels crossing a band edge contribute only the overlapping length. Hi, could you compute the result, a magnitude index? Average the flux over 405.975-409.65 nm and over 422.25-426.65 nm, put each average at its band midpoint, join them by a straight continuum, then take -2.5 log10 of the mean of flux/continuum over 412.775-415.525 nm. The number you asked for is -0.109 mag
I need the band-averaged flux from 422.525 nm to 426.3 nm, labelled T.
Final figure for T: 16.9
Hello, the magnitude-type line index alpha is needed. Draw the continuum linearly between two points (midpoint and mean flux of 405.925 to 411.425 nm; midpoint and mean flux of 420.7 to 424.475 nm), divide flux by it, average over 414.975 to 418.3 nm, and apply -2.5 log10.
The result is -0.23 mag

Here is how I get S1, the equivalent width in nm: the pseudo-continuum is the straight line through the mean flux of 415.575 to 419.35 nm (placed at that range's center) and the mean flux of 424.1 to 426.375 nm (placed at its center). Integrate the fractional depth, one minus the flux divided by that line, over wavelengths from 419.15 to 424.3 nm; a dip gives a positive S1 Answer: 0.72 nm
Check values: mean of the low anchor 21.8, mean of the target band 17.7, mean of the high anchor 19.5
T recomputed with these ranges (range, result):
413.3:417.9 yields 21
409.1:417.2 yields 20.8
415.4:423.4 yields 19.4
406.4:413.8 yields 19.8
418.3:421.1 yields 21.1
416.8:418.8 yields 21.3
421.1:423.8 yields 14.6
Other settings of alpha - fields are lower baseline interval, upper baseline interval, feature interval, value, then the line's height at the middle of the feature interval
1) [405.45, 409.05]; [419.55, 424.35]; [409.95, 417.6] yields -0.16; 17.9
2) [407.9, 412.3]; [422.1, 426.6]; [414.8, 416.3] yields -0.17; 19.3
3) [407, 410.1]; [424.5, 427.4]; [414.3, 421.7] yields -0.10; 19.5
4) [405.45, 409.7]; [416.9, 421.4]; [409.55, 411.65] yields 0.03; 19.6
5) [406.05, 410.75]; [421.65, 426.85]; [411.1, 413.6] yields -0.14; 18.4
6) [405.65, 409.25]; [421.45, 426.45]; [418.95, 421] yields -0.21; 17.2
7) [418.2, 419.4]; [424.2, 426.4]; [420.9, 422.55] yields 0.17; 20.6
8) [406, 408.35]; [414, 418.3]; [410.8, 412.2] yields -0.09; 18.7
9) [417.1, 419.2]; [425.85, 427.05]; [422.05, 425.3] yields 0.33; 21.5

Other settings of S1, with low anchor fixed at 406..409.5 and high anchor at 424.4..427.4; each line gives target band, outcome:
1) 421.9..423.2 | 0.56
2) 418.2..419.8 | -0.19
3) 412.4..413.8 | -0.14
